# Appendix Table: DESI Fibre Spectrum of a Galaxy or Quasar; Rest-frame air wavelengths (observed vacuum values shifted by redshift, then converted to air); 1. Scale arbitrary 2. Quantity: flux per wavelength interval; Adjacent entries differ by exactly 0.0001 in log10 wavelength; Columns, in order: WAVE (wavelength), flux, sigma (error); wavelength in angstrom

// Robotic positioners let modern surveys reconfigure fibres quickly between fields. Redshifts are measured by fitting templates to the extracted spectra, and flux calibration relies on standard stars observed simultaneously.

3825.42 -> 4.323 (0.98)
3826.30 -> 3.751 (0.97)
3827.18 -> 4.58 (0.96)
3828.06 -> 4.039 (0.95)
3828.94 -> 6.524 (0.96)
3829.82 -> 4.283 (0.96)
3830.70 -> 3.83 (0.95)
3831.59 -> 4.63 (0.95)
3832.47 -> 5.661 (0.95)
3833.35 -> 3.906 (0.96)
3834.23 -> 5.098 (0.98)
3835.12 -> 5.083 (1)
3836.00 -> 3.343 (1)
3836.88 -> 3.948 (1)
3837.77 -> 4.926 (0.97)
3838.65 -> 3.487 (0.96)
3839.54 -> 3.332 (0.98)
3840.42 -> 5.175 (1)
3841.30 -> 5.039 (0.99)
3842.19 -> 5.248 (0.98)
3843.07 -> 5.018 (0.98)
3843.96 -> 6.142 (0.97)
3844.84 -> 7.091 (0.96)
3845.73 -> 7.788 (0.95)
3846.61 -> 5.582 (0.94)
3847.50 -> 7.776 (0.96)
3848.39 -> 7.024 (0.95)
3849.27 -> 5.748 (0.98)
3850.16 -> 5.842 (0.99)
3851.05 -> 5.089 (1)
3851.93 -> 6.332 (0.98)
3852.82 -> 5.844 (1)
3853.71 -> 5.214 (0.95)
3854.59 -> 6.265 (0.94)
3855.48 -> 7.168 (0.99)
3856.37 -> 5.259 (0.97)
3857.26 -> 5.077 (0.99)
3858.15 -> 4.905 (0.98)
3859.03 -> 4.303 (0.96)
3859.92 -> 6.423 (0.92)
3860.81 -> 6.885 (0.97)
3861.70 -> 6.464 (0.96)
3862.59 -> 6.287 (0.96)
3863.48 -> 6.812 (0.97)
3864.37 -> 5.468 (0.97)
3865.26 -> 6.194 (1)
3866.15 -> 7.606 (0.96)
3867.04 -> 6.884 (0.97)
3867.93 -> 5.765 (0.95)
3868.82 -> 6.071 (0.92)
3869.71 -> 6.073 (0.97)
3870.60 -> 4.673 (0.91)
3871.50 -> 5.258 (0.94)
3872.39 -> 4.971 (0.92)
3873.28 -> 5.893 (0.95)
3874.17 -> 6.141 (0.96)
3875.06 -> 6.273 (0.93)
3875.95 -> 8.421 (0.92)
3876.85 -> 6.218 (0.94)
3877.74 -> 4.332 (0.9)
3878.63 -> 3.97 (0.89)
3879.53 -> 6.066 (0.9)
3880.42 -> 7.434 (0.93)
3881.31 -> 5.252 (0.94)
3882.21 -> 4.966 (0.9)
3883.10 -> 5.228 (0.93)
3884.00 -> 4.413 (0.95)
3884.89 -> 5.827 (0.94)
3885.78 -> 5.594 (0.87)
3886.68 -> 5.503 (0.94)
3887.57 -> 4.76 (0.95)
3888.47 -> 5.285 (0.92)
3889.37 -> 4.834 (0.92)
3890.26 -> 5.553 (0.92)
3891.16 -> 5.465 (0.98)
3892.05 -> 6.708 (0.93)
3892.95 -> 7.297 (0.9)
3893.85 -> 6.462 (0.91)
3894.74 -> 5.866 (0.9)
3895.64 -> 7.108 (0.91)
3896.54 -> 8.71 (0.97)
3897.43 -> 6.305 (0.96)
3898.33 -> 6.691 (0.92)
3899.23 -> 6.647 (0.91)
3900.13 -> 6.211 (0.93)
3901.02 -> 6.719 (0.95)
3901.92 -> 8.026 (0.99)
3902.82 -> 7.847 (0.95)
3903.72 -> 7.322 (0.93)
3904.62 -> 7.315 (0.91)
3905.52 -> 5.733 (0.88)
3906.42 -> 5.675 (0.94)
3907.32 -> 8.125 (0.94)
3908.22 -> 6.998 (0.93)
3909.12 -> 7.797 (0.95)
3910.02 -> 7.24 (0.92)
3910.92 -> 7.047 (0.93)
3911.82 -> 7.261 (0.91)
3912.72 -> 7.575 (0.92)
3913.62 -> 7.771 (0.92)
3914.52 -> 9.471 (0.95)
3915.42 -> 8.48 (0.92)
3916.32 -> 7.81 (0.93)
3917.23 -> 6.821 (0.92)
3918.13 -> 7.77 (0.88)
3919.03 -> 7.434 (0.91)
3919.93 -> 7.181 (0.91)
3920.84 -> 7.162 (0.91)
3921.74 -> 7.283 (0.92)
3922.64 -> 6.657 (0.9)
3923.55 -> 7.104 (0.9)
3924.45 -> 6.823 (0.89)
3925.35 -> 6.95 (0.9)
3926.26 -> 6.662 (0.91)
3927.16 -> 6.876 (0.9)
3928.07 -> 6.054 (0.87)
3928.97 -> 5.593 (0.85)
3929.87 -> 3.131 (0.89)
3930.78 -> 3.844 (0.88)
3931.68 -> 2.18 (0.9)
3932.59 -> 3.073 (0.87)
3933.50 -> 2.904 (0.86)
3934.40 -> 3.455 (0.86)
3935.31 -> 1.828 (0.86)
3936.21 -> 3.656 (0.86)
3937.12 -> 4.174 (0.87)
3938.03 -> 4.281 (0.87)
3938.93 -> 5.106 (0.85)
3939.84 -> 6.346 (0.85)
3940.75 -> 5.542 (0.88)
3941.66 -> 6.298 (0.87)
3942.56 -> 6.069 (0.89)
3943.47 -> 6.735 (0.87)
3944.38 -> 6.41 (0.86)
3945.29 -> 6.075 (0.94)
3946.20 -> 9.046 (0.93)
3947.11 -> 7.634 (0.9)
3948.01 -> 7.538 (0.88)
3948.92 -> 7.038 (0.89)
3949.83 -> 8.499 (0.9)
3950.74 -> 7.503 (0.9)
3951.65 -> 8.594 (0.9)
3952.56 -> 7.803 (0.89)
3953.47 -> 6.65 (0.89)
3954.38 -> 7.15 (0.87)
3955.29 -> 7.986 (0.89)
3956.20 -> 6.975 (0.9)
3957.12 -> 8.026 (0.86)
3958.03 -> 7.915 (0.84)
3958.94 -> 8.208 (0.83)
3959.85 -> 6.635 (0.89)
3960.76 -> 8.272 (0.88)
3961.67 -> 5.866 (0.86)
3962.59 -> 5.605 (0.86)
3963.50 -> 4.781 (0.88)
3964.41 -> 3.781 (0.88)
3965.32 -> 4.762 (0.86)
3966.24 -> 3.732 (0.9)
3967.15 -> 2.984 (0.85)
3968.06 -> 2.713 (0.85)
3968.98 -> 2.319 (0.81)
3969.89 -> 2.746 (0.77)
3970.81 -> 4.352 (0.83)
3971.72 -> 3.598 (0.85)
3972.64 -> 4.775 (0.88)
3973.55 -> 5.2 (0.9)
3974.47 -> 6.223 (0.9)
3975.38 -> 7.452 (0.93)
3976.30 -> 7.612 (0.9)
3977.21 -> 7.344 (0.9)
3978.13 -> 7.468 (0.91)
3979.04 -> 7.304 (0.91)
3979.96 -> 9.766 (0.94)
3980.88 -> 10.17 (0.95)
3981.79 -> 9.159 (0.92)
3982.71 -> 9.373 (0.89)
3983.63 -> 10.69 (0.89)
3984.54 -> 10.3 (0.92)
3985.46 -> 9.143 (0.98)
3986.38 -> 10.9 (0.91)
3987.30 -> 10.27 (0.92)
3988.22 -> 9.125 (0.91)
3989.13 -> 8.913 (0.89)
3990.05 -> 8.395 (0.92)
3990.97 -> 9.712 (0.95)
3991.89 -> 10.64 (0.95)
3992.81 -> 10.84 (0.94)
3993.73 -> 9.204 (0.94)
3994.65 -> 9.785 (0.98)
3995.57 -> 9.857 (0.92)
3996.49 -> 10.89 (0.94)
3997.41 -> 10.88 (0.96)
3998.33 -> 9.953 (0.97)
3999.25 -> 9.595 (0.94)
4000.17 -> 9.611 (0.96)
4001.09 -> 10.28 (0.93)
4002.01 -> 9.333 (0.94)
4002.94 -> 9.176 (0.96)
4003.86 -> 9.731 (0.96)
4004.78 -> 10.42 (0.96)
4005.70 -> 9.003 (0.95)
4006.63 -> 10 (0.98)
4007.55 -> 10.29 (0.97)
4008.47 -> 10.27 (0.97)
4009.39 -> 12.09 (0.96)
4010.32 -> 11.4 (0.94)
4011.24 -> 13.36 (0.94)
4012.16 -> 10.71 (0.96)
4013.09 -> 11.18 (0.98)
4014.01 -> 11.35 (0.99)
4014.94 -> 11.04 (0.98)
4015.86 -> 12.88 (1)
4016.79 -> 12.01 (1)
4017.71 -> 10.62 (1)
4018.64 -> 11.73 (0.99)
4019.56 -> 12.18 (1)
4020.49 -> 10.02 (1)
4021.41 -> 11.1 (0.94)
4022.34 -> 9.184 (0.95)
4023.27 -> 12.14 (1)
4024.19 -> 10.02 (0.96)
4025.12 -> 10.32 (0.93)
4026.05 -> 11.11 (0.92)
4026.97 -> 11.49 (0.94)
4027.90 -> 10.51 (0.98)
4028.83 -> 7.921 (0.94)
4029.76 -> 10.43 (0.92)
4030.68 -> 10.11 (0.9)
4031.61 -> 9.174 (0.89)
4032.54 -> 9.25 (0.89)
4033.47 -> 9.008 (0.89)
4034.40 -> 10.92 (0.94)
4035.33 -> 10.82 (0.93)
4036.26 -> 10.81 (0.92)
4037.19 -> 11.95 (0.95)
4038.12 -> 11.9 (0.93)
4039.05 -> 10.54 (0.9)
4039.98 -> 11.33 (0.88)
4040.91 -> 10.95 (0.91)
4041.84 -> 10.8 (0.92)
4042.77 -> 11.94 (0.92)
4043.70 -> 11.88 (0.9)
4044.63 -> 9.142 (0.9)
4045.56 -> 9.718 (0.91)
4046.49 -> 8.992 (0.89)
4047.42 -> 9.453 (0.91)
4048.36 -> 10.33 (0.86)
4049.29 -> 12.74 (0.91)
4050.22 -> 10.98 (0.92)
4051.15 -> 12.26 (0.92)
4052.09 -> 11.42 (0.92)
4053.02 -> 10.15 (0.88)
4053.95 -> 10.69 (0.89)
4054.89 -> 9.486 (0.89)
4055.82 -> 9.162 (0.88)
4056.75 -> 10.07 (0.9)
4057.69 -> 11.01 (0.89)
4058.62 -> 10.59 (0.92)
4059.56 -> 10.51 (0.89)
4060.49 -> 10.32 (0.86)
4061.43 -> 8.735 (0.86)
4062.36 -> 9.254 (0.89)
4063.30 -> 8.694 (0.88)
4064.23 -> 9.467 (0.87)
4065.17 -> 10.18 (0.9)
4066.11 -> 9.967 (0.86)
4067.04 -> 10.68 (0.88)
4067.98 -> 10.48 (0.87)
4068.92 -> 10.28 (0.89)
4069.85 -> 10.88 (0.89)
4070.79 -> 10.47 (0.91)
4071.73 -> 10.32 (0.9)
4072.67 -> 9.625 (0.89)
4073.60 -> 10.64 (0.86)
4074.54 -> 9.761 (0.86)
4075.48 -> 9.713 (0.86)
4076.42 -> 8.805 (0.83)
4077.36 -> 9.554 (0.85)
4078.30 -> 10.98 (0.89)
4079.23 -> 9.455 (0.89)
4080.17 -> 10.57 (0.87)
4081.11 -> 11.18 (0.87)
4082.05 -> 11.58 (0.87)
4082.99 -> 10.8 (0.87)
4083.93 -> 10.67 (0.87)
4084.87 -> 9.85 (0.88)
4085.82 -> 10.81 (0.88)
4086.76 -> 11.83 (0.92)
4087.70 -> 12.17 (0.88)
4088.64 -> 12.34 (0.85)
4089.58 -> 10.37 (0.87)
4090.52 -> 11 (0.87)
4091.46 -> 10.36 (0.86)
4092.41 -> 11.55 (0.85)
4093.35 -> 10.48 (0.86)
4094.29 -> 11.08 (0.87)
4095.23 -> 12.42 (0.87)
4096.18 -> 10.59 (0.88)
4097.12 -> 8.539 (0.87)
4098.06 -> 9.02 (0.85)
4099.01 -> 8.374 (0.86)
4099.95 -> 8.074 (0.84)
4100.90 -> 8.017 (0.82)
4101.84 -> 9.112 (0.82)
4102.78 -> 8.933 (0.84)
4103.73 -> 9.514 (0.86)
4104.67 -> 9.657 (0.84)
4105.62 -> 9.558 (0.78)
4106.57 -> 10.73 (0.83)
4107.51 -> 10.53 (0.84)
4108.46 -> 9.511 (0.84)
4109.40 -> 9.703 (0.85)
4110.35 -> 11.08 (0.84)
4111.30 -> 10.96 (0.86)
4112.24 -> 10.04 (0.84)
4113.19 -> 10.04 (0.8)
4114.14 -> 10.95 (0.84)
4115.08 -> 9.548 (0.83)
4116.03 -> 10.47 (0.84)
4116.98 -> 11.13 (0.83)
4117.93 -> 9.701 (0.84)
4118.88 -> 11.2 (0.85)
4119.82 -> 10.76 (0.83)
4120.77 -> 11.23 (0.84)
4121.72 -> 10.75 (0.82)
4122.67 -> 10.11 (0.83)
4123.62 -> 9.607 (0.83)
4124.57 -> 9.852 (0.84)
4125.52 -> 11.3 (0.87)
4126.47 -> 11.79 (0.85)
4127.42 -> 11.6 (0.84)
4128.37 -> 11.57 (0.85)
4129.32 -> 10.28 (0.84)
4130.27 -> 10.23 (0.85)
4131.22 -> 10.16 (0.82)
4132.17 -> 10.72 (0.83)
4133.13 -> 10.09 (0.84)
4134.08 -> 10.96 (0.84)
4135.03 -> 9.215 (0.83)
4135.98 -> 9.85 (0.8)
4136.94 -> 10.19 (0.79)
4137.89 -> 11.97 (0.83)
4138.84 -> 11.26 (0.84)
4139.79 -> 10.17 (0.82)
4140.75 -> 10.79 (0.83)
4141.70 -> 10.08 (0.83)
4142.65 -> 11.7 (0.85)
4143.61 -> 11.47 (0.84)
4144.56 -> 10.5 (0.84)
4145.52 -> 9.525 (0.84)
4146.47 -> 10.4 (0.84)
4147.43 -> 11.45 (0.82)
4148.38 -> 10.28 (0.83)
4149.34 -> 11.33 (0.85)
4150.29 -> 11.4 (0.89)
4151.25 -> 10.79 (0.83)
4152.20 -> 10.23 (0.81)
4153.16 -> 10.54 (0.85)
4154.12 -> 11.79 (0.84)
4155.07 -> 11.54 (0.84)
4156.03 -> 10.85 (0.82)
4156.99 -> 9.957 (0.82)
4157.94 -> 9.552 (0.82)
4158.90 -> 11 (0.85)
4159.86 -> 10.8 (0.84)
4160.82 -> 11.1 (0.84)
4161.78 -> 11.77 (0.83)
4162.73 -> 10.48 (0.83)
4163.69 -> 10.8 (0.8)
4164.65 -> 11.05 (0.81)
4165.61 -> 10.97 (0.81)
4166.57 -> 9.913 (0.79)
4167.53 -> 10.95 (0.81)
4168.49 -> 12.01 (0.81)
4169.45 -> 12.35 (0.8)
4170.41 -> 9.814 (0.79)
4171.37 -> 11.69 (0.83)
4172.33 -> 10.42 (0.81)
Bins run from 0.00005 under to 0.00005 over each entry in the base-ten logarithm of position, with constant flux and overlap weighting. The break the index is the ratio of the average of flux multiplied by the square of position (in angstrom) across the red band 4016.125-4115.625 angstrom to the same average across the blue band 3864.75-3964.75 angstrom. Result 1.8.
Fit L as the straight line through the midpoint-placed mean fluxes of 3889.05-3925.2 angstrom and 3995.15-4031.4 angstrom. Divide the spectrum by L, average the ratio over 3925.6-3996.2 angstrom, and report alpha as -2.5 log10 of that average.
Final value 0.31 mag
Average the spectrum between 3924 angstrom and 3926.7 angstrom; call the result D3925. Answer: 6.81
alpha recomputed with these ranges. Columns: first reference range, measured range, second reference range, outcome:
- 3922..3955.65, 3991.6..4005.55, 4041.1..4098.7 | -0.243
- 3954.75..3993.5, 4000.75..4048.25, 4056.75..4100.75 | -0.221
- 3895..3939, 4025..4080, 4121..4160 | -0.154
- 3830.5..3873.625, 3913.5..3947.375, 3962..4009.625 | 0.181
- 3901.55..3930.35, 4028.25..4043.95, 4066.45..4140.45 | -0.149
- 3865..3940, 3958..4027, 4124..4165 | -0.123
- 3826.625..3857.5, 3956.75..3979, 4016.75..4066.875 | 0.471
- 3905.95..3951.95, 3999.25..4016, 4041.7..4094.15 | -0.217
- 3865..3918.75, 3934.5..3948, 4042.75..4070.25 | 0.325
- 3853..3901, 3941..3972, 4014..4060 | 0.310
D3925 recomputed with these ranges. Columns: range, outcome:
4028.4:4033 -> 9.39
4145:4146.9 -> 9.96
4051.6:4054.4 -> 10.8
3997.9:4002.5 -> 9.74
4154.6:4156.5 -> 11.2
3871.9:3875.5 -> 5.82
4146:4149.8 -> 10.9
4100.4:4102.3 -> 8.55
